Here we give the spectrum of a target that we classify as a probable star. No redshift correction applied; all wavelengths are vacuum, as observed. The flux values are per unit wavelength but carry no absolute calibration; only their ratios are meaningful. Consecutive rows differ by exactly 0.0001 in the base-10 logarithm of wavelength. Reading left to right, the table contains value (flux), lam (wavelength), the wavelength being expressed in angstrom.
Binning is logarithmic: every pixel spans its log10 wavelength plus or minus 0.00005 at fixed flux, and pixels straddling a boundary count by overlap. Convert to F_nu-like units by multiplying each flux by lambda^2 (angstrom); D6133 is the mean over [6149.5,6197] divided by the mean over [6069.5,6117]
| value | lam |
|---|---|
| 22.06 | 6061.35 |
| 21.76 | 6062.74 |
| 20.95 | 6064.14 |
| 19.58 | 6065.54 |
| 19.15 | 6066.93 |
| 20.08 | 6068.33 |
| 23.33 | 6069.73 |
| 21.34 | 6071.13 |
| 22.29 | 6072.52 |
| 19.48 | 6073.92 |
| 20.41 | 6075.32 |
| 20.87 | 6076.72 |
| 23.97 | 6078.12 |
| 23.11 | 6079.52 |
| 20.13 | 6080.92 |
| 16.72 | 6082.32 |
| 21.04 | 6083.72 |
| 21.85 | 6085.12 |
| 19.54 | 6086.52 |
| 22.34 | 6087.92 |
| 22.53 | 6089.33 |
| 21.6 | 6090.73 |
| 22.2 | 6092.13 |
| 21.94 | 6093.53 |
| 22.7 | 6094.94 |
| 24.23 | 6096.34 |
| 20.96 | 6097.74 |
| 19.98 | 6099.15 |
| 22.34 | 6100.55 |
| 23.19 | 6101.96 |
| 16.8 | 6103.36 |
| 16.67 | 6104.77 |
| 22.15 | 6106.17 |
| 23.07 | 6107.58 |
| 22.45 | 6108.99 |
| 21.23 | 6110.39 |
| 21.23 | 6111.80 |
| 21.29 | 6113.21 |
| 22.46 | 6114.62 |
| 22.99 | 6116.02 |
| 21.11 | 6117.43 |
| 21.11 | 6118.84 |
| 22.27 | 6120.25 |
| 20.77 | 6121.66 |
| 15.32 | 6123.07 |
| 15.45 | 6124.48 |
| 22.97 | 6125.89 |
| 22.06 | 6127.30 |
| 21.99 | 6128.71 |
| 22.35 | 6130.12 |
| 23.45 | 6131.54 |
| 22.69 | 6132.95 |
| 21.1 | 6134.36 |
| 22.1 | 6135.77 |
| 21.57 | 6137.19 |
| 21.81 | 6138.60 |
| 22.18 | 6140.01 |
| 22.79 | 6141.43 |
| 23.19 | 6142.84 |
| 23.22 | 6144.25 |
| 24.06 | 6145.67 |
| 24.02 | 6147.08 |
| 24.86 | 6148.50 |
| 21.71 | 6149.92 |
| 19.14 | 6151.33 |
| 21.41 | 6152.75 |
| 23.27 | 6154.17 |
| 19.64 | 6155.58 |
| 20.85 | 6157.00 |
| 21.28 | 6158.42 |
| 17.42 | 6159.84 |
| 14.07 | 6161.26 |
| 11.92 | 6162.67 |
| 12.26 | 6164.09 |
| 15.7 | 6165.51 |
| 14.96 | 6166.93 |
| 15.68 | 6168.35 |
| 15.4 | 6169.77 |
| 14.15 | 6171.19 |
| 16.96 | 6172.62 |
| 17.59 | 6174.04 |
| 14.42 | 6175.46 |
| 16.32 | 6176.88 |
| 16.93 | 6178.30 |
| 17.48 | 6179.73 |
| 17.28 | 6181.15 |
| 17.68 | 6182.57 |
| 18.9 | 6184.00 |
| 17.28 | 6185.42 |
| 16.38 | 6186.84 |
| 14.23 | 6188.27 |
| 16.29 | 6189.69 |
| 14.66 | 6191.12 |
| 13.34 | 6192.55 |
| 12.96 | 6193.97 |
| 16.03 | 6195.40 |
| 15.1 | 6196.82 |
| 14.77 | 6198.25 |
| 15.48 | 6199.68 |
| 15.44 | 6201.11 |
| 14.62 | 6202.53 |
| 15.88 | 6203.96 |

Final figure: 0.8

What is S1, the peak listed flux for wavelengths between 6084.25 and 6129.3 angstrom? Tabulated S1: 24.23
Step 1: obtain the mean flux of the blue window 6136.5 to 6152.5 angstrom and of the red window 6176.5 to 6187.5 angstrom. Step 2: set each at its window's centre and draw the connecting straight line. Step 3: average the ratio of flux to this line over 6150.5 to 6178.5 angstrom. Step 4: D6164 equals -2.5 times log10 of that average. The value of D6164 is 0.17 mag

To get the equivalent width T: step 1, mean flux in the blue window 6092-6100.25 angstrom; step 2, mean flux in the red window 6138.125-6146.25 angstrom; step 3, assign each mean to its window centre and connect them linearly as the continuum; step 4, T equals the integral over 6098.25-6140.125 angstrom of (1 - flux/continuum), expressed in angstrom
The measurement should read 2.4 angstrom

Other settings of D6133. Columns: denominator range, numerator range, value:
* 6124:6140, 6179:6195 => 0.75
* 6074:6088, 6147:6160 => 1.05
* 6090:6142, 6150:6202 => 0.79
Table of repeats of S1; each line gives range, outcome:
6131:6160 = 24.86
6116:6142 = 23.45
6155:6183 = 21.28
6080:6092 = 22.53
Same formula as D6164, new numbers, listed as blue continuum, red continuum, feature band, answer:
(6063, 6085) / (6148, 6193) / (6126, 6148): -0.22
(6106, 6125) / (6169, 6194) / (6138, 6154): -0.21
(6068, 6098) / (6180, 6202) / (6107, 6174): -0.10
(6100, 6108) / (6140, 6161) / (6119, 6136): 0.01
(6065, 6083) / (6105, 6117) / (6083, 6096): -0.03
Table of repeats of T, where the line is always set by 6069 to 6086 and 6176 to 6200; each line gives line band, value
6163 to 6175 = 1.2 angstrom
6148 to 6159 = -2.4 angstrom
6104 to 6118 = -1.3 angstrom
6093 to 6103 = -0.9 angstrom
